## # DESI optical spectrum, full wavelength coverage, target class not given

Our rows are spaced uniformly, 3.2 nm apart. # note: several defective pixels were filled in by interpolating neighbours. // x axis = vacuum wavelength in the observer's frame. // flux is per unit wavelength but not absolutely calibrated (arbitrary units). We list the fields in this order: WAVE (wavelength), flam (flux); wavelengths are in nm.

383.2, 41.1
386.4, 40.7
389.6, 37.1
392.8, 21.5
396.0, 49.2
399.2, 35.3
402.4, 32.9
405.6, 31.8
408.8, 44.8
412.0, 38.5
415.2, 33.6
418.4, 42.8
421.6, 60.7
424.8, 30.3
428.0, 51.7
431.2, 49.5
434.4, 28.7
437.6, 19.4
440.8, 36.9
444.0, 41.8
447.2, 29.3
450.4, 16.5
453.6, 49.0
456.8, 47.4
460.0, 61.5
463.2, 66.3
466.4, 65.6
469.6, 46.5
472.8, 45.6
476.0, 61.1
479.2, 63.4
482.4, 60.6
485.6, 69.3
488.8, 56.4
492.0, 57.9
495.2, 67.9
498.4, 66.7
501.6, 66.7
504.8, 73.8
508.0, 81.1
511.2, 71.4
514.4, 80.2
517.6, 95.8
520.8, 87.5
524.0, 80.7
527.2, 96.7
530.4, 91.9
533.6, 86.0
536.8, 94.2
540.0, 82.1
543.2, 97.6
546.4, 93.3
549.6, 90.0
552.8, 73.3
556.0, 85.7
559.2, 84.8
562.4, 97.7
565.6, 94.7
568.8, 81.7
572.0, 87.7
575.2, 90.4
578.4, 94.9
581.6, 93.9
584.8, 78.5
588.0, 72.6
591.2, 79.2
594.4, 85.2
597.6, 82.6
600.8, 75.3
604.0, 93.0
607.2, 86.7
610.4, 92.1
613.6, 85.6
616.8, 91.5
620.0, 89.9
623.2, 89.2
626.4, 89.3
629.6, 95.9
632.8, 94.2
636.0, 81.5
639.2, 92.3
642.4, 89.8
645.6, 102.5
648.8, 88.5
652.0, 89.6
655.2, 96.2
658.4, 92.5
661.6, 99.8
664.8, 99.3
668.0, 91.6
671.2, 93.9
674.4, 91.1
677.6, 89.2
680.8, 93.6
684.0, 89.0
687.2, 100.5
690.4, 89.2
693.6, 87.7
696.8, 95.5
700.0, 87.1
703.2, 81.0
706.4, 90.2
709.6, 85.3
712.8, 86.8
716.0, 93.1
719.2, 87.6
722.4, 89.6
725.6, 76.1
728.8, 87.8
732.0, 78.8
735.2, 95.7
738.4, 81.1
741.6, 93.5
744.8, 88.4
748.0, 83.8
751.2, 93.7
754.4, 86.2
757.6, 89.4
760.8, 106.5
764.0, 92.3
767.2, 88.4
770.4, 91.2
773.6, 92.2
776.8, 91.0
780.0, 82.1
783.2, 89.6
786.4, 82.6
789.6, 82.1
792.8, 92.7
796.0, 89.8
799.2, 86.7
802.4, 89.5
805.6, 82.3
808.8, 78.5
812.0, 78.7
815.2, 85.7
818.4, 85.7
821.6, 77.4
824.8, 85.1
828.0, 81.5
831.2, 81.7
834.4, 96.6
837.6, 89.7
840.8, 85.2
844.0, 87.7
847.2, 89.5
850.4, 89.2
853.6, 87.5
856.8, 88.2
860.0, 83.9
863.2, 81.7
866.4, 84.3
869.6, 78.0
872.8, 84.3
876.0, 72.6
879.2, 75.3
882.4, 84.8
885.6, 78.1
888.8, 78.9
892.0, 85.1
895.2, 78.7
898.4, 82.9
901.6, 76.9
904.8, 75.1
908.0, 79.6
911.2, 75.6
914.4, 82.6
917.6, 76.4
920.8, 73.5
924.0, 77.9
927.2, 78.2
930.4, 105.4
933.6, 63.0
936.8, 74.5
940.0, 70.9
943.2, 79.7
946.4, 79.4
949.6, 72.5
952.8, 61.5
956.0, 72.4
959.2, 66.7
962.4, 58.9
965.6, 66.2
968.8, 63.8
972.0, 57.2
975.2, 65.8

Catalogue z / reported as 0.138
